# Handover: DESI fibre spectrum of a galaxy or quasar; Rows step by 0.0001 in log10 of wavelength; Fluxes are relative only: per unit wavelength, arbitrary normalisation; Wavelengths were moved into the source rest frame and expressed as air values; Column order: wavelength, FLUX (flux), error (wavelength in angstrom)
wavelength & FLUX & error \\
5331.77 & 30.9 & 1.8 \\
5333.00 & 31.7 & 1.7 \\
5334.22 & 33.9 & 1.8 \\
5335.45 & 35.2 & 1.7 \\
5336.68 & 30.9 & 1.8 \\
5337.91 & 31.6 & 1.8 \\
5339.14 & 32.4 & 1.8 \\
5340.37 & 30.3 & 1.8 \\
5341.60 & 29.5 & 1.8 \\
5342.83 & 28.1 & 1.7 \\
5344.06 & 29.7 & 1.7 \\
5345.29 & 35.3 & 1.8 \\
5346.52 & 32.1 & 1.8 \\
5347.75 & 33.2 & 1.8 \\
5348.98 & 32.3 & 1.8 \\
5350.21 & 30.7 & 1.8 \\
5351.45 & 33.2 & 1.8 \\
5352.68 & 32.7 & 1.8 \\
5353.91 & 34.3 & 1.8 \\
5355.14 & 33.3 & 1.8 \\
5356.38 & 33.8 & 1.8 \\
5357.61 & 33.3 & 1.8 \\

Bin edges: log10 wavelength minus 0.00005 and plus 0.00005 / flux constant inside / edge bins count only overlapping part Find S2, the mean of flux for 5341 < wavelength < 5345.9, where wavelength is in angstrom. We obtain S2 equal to 30.7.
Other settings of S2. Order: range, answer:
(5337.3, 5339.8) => 32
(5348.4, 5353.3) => 32.2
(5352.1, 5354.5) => 33.5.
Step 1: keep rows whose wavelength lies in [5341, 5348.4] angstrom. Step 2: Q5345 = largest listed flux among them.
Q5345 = 35.3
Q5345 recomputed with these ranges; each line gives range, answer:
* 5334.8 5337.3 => 35.2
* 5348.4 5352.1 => 33.2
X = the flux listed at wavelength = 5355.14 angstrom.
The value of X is 33.3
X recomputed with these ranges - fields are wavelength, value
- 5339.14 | 32.4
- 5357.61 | 33.3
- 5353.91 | 34.3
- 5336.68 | 30.9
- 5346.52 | 32.1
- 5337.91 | 31.6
